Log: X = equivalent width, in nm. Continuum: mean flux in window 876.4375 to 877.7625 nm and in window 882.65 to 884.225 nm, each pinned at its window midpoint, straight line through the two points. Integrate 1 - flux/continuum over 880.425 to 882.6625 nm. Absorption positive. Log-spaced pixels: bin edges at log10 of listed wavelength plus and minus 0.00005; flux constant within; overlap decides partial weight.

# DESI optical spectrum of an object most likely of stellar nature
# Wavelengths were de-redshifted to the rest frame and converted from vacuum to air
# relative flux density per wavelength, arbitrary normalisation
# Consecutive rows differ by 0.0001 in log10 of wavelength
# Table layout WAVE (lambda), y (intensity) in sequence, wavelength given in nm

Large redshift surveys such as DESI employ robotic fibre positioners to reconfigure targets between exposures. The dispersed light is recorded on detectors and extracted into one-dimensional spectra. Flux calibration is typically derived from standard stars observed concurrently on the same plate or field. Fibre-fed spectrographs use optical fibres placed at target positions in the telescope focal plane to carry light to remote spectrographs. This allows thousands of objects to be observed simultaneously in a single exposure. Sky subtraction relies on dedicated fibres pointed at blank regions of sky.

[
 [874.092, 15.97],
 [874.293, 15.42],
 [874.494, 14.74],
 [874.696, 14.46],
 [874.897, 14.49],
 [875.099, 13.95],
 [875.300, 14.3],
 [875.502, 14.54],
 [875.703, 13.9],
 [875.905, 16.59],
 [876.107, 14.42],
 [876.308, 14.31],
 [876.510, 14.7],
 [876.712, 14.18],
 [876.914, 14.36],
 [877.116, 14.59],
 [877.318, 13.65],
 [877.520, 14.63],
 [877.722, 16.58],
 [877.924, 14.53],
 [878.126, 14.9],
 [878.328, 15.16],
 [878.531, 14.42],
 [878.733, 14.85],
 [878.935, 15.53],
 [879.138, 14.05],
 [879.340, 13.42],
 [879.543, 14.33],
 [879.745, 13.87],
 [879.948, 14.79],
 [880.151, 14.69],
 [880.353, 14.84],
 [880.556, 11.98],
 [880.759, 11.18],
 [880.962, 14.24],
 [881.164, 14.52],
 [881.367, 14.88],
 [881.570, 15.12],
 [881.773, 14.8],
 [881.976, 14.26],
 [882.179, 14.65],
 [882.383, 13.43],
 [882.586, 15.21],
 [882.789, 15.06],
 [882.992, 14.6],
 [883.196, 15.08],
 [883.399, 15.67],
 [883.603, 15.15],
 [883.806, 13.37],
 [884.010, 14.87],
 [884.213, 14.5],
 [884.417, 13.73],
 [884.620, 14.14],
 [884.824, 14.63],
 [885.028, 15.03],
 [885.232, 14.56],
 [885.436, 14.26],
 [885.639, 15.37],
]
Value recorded 0.110 nm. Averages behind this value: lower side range 14.6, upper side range 14.8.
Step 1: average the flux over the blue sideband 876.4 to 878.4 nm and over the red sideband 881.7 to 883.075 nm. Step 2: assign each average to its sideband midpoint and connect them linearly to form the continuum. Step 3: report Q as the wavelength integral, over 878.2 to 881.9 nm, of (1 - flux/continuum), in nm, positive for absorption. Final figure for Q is 0.10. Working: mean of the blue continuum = 14.7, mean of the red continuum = 14.6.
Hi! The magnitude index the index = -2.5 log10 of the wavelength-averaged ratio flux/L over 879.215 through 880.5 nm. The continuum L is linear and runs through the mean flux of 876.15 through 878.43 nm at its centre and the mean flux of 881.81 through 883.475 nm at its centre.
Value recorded 0.04 mag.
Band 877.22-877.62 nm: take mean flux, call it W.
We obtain 14.1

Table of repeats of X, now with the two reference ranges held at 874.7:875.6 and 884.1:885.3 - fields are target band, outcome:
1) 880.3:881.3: 0.07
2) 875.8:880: -0.09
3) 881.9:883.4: -0.03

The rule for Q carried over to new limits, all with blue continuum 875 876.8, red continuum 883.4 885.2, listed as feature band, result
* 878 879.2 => -0.025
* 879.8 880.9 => 0.075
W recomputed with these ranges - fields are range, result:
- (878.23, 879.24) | 14.8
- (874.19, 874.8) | 14.9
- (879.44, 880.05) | 14.3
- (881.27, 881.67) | 15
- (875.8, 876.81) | 14.8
